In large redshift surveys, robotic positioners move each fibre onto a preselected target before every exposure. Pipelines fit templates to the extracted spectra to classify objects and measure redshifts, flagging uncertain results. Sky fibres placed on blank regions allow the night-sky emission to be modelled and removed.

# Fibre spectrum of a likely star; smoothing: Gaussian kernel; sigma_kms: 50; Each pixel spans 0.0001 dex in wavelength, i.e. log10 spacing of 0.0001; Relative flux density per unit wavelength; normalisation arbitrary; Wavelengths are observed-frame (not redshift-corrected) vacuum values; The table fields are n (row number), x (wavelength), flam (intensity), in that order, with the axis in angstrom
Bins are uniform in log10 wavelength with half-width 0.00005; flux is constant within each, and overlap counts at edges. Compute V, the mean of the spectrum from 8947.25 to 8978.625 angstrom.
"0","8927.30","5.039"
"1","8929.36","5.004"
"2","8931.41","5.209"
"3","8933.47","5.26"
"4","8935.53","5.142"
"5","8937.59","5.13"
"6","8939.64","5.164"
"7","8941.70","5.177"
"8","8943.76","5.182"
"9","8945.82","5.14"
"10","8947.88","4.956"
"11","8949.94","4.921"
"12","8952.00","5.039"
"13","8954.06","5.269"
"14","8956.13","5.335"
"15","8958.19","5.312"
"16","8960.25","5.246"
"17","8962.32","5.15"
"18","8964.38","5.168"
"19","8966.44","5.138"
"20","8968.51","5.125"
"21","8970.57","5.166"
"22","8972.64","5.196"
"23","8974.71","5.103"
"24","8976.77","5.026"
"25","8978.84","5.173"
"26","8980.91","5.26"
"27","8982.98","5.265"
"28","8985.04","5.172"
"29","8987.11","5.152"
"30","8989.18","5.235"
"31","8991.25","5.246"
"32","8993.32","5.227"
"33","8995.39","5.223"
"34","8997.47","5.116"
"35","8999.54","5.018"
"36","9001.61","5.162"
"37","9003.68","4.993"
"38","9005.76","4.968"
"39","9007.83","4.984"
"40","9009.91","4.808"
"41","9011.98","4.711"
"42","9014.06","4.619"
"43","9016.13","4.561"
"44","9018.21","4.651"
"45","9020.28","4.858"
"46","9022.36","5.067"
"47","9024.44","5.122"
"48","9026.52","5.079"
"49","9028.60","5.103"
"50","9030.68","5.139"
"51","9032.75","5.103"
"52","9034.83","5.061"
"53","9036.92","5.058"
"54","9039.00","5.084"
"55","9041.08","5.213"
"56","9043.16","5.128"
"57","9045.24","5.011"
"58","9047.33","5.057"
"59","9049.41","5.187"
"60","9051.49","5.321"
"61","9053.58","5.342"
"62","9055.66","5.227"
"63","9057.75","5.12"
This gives 5.15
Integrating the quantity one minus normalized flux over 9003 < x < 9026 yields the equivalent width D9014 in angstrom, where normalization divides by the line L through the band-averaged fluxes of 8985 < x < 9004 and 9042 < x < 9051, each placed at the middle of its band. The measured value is 1.3 angstrom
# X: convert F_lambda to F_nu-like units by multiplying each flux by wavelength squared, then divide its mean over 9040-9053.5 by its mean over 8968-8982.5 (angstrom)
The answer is 1.02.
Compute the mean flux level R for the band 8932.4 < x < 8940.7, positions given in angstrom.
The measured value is 5.17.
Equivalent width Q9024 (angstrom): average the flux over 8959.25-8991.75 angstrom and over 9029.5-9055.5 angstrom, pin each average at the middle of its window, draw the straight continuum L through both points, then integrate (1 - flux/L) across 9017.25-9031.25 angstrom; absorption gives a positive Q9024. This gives 0.42 angstrom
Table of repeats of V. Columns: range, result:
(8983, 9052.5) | 5.05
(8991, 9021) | 4.94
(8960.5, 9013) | 5.11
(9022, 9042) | 5.1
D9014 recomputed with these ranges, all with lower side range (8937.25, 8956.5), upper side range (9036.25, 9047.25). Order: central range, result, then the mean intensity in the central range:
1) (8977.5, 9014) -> 0.17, 5.09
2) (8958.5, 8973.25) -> -0.16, 5.18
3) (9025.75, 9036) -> 0.01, 5.1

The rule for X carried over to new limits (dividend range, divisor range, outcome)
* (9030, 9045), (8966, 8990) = 1.00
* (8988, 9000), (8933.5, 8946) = 1.02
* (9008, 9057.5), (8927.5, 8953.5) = 1.00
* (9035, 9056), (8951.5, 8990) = 1.01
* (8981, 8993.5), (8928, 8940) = 1.03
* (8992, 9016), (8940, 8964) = 0.98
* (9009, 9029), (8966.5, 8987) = 0.95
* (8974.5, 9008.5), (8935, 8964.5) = 1.01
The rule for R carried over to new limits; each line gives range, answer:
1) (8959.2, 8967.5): 5.18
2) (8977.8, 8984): 5.23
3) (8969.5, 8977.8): 5.13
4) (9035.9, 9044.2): 5.12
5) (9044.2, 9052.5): 5.14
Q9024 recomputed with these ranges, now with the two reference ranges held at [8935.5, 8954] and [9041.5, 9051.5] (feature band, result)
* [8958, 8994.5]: -0.52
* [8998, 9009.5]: 0.23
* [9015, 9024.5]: 0.56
